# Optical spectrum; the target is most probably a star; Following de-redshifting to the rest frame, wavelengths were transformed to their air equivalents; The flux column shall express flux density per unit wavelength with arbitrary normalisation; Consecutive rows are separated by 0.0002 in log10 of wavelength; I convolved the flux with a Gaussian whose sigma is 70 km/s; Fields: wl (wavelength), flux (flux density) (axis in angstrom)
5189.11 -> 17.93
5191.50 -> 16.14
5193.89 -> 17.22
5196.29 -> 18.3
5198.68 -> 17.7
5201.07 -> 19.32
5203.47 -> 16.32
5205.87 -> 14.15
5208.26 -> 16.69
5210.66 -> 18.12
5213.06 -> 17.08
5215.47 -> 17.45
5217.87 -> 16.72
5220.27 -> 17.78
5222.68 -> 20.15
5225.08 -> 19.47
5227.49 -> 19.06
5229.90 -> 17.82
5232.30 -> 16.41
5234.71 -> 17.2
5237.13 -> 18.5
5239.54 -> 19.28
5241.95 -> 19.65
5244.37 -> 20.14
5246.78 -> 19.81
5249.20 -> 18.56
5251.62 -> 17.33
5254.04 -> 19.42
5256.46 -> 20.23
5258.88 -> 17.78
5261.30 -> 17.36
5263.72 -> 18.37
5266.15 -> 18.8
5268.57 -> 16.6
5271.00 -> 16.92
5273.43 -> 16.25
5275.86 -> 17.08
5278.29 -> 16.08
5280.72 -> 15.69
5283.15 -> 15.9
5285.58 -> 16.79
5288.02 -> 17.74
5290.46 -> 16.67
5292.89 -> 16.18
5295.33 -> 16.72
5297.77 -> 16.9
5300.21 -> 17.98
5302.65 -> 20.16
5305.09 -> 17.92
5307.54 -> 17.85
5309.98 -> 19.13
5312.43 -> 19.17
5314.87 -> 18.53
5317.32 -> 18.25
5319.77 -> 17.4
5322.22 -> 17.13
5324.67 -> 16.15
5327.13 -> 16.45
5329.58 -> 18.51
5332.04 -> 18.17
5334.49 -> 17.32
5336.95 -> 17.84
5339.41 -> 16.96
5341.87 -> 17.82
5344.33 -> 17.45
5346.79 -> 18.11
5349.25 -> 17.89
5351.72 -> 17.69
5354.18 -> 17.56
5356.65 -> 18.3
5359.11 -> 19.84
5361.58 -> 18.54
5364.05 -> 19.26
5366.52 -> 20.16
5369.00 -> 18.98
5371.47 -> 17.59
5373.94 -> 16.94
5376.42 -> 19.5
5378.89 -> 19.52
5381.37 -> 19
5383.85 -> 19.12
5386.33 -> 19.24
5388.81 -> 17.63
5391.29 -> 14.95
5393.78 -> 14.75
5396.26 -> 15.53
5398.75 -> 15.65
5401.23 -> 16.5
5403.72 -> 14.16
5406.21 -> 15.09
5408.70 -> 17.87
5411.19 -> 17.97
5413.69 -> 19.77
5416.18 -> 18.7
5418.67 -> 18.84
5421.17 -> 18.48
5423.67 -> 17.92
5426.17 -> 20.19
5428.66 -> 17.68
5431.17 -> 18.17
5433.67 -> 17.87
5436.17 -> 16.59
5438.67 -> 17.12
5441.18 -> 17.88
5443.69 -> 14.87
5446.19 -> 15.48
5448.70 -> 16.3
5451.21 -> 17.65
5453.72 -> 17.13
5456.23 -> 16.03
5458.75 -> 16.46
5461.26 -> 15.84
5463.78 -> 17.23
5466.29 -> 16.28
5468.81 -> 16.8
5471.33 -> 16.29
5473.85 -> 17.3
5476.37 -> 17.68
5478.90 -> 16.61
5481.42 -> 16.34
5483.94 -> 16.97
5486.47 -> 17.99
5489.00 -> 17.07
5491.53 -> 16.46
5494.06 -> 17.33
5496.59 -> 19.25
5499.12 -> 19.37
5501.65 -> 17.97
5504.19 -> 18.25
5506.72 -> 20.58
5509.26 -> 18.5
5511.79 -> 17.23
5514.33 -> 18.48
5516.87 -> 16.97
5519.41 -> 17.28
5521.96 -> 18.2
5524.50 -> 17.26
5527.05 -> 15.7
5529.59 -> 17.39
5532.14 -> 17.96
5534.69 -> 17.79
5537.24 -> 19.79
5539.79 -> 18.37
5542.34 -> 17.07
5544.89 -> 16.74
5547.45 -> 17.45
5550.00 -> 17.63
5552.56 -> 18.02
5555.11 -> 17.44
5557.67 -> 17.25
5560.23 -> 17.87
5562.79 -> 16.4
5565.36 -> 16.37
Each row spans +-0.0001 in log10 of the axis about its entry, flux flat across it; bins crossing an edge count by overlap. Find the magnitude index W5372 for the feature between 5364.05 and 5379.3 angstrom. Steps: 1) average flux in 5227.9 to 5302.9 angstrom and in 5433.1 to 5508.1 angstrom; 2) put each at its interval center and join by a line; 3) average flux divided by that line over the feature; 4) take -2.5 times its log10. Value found -0.081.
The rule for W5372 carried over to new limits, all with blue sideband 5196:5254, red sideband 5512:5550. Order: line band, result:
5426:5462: 0.05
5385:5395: 0.07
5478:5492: 0.05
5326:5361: 0.00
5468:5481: 0.05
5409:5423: -0.05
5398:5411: 0.11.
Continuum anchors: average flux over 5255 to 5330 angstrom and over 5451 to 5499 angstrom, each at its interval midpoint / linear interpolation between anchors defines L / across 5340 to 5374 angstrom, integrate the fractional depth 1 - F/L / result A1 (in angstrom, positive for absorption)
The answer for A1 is -1.9 angstrom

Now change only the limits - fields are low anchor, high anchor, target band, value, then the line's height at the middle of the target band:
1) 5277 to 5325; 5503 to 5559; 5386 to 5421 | 1.4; 17.6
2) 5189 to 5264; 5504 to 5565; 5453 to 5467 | 1.0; 17.8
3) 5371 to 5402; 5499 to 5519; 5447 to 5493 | 3.1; 18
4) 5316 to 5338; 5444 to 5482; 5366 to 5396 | -1.5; 17.1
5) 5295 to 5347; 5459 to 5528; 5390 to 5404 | 1.8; 17.7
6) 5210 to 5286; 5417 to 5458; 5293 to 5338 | -0.2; 17.7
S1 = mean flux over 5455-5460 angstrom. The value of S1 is 16.2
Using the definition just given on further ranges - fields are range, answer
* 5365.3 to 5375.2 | 18.4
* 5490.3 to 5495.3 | 16.9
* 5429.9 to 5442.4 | 17.5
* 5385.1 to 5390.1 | 18.4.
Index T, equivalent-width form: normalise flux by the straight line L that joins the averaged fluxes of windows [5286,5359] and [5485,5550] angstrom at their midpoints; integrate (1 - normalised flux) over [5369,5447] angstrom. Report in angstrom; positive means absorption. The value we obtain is 1.4 angstrom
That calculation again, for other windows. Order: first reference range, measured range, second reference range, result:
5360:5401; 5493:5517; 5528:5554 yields -0.9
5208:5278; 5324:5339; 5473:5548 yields 0.5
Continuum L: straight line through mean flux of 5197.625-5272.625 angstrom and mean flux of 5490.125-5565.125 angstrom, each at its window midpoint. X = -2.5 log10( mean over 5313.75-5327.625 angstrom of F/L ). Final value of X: 0.039 mag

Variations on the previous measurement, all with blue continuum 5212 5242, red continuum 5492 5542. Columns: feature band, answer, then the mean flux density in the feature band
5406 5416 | 0.00 mag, 18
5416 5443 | 0.00 mag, 18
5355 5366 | -0.05 mag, 19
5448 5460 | 0.08 mag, 16.7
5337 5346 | 0.04 mag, 17.5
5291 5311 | 0.02 mag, 17.8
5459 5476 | 0.09 mag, 16.7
